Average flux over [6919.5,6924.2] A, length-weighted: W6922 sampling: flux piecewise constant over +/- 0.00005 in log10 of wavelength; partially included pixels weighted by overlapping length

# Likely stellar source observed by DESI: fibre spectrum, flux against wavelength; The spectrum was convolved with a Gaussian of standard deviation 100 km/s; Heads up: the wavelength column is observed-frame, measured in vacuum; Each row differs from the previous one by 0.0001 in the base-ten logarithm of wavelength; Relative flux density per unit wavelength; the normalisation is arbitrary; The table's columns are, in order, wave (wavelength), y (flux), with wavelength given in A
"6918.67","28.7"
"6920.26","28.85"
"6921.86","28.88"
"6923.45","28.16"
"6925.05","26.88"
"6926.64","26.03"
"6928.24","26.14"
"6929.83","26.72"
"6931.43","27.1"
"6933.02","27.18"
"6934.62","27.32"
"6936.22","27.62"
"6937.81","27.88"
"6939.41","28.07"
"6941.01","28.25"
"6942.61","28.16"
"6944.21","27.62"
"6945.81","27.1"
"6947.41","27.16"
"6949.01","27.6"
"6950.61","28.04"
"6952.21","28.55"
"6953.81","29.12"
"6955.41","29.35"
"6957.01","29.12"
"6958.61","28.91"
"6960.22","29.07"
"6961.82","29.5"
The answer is 28.6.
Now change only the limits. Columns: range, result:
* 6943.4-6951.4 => 27.5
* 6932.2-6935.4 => 27.3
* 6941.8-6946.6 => 27.6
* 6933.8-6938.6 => 27.6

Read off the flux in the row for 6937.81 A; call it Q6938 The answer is 27.88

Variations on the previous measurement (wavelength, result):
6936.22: 27.62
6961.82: 29.5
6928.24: 26.14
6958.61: 28.91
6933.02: 27.18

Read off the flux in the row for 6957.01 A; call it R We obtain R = 29.12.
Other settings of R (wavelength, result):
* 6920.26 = 28.85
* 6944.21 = 27.62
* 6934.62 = 27.32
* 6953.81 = 29.12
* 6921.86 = 28.88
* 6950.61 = 28.04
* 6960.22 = 29.07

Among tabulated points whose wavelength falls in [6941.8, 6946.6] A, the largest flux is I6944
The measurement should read 28.16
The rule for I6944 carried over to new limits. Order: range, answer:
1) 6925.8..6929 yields 26.14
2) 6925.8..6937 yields 27.62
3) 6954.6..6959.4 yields 29.35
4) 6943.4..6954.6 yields 29.12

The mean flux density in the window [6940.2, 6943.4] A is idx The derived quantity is 28.2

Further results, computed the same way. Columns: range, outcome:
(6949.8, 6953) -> 28.3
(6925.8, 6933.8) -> 26.7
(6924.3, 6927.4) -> 26.5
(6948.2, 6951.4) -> 27.8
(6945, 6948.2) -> 27.1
